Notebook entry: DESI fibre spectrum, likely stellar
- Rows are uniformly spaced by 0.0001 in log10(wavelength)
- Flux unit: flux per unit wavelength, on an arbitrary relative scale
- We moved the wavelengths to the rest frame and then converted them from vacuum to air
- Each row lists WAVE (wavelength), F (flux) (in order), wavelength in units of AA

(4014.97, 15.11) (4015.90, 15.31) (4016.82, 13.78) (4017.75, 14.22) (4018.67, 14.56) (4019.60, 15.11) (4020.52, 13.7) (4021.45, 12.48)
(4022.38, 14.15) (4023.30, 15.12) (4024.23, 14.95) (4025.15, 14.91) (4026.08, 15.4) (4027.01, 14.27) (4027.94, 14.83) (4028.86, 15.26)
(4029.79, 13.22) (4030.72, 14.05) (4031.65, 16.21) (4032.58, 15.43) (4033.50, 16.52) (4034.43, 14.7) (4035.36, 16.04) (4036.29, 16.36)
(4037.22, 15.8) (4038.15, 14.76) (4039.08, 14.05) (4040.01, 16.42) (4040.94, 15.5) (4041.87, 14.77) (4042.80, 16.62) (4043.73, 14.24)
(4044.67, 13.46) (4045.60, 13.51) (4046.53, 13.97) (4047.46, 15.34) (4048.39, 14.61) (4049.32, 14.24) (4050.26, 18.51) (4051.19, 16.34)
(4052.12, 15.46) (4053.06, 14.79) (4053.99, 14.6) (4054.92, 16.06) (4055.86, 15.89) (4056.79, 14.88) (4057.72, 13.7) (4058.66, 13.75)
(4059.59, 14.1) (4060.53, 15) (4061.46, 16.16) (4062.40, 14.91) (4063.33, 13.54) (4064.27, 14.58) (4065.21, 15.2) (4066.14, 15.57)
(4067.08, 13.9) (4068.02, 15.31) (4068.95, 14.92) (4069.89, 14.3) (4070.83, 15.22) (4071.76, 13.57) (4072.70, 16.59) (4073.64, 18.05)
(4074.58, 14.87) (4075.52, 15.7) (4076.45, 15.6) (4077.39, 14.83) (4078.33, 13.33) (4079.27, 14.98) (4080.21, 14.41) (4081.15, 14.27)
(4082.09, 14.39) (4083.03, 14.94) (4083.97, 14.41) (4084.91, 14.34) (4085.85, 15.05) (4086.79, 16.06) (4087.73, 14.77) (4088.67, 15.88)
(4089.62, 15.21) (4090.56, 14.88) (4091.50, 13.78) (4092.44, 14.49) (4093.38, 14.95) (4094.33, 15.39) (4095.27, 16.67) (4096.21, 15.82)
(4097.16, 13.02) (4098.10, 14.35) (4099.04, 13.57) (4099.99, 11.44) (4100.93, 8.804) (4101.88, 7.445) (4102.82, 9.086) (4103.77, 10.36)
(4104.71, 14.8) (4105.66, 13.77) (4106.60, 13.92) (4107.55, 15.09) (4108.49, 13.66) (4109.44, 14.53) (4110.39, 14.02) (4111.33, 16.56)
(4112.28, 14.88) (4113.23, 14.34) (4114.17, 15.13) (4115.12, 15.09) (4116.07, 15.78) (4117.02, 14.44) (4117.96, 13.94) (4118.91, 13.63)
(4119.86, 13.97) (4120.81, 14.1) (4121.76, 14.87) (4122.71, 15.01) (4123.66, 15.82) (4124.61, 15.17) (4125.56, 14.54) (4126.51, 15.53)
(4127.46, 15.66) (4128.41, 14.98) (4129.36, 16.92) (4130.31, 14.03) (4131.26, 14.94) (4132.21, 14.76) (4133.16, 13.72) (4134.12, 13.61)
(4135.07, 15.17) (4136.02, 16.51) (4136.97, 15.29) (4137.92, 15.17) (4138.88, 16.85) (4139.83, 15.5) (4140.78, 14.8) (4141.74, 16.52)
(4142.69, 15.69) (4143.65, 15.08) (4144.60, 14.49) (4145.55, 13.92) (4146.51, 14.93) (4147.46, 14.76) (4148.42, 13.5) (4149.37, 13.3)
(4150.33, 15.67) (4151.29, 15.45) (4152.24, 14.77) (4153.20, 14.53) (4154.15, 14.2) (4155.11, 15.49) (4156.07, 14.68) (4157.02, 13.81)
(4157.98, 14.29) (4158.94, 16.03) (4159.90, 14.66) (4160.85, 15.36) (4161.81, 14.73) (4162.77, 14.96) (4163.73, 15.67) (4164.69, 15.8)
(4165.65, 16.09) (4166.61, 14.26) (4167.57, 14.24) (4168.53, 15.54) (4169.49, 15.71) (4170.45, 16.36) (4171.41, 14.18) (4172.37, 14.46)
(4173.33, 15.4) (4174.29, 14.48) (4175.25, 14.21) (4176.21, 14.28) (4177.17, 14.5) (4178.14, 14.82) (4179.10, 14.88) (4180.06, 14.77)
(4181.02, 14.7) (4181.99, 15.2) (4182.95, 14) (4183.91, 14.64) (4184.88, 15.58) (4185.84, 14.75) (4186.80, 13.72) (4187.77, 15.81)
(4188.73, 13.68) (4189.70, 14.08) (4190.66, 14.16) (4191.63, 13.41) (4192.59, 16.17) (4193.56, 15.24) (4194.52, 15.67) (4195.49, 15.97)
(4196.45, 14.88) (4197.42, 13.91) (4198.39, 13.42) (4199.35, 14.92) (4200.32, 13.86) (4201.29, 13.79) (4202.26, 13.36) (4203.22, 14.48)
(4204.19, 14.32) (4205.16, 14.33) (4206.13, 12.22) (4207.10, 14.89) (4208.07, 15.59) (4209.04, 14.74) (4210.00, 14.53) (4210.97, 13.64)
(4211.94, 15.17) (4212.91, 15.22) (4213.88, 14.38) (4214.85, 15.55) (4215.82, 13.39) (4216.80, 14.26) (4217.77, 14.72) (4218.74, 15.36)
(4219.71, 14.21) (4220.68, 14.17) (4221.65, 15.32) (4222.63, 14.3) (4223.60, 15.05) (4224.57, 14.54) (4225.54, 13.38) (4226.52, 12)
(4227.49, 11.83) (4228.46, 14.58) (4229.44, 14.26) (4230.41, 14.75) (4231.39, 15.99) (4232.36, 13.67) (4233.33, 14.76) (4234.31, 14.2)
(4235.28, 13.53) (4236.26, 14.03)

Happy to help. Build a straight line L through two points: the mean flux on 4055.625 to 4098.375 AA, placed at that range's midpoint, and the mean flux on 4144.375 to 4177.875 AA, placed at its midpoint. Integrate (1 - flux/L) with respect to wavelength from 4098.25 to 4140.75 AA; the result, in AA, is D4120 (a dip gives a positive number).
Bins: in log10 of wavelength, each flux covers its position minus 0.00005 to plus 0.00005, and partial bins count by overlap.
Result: 1.75 AA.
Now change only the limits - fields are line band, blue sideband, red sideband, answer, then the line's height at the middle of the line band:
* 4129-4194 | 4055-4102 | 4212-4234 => -1.93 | 14.5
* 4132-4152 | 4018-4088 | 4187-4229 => -0.50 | 14.6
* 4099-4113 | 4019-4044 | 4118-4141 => 2.06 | 15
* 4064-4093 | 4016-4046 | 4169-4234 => -0.40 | 14.7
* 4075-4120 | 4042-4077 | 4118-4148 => 2.60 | 15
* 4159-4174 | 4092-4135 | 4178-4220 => -0.81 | 14.4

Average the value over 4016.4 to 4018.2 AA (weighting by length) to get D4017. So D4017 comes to 14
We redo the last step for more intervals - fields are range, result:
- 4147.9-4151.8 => 14.5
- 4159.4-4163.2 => 14.9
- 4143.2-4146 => 14.5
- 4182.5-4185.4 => 14.8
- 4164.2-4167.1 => 15.4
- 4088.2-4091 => 15.3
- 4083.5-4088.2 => 14.9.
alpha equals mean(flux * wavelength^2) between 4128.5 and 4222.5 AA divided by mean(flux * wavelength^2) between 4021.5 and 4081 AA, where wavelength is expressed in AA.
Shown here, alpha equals 1.0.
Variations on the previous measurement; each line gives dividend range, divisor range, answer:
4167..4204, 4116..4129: 1.02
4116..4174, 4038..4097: 1.04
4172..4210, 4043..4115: 1.06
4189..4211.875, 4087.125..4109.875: 1.12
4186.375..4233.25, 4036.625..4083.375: 1.03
